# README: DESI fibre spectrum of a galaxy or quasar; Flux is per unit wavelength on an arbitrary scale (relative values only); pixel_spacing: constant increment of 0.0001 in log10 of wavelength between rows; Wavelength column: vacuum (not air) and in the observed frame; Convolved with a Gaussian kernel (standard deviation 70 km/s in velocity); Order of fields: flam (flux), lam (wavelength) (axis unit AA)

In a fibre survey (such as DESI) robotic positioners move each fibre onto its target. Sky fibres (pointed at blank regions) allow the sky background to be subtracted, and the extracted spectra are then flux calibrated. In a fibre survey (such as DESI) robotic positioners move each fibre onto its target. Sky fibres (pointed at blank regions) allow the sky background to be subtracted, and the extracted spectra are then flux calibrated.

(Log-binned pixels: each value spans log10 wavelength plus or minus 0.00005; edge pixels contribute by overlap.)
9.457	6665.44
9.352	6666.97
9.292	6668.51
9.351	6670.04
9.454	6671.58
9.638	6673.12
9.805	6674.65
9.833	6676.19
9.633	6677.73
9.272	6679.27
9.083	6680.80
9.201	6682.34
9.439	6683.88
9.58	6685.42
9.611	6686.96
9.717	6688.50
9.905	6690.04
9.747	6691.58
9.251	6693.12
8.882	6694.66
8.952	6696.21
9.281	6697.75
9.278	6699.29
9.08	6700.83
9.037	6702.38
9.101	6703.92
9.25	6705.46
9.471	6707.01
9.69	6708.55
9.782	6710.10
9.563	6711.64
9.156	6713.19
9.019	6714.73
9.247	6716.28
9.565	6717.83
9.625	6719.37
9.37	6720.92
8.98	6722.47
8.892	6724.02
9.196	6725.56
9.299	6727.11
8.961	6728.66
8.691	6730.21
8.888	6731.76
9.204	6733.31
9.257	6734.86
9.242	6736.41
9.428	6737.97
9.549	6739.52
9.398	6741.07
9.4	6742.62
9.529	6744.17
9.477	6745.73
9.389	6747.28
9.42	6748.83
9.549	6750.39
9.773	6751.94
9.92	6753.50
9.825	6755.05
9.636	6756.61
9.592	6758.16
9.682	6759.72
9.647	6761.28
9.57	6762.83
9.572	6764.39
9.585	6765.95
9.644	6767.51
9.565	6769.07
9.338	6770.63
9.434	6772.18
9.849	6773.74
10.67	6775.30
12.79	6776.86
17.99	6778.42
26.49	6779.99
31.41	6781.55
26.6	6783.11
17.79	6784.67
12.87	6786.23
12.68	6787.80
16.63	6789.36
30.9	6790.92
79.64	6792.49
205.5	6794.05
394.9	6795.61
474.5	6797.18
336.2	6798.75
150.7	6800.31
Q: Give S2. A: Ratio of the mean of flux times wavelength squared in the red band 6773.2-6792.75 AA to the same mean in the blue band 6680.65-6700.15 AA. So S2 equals 2.44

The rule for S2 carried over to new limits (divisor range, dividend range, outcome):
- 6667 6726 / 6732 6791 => 1.33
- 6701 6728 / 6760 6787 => 1.56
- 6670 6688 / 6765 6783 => 1.59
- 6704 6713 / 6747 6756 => 1.03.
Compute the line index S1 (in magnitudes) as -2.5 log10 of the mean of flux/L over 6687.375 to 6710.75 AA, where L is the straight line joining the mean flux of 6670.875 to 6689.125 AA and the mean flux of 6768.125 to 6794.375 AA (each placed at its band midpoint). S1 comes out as 0.36 mag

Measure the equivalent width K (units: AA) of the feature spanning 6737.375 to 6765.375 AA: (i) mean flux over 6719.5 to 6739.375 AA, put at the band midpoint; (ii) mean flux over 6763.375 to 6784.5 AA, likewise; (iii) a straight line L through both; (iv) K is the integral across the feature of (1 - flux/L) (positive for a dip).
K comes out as 5.4 AA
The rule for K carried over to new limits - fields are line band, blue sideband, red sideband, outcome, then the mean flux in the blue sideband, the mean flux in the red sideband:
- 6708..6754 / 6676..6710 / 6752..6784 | 7.5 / 9.38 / 13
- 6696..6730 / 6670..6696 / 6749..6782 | 3.5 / 9.48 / 11.8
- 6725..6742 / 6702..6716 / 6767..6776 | 0.6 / 9.35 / 9.75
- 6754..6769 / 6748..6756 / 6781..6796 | 9.0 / 9.69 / 75.6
